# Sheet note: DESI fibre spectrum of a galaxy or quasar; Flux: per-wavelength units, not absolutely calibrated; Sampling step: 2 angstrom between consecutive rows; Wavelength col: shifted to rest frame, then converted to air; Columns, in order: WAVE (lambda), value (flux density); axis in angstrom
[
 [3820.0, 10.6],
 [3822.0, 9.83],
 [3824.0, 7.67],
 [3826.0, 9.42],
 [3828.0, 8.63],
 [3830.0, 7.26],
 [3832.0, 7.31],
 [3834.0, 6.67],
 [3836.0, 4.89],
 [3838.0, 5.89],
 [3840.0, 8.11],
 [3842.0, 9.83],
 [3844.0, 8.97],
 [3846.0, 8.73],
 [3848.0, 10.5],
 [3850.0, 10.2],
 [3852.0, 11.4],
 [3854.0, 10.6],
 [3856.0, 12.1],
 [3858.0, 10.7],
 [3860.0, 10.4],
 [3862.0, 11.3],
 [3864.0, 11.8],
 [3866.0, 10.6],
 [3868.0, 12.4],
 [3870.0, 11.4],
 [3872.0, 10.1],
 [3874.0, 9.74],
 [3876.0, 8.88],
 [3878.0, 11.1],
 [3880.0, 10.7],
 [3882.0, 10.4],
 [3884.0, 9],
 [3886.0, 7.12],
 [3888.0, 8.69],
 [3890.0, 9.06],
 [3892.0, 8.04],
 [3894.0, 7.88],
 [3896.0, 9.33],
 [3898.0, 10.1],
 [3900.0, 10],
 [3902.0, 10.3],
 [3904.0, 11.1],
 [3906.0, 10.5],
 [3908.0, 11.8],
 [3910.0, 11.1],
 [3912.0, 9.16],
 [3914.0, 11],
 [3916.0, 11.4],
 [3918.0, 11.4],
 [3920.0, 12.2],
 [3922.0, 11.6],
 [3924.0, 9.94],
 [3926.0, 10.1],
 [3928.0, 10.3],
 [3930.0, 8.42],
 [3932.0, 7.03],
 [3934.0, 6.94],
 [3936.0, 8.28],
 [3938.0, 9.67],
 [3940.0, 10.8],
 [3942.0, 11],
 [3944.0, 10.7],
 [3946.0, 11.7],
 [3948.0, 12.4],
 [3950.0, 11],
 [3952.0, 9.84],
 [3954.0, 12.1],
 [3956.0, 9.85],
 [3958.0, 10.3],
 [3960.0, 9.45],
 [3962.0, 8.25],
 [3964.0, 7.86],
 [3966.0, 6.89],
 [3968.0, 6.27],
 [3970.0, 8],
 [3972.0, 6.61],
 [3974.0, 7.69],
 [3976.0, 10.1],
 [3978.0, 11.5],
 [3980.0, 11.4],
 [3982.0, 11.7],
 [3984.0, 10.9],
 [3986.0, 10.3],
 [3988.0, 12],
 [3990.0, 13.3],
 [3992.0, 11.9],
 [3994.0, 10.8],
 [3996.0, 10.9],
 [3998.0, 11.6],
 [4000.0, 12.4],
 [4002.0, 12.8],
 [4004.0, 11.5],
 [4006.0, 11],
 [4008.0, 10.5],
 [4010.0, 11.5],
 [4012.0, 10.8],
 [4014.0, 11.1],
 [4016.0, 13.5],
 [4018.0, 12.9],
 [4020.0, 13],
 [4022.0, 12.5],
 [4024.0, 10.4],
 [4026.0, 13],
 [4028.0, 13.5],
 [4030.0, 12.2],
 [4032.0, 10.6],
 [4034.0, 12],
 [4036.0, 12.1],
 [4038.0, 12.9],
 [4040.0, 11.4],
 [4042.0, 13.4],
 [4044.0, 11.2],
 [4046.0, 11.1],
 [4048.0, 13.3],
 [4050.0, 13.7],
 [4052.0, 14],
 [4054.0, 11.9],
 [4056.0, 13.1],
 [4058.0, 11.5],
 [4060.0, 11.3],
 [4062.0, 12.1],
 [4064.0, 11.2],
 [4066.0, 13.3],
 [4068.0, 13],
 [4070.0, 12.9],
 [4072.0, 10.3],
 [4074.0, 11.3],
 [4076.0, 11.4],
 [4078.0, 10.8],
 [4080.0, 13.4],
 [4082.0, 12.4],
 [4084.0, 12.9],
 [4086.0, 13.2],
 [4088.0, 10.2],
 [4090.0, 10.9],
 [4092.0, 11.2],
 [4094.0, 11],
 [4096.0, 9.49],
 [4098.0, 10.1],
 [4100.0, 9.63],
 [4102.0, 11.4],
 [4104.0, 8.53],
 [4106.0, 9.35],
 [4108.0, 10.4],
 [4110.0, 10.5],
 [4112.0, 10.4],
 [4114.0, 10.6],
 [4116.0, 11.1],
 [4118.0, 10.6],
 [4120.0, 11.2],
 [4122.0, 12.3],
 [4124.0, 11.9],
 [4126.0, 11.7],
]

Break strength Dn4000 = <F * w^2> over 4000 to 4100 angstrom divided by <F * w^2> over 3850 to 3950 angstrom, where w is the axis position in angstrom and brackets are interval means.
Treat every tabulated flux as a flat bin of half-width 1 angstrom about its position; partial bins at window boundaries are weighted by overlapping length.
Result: 1.3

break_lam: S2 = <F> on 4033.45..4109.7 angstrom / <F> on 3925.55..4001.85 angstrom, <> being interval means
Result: 1.2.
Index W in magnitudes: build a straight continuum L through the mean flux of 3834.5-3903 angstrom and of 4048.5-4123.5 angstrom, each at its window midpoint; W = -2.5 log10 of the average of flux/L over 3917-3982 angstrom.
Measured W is 0.07 mag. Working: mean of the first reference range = 9.69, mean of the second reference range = 11.4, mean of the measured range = 9.71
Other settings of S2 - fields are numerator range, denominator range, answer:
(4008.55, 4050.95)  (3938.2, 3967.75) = 1.21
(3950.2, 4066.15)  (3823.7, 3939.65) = 1.16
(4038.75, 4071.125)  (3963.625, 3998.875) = 1.24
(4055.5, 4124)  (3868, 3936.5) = 1.14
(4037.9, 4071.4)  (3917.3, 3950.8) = 1.22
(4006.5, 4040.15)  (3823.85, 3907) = 1.26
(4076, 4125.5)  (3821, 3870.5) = 1.16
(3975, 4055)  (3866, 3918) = 1.19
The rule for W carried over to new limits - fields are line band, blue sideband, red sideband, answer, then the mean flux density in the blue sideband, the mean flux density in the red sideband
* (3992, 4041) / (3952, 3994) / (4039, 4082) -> -0.08 mag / 9.84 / 12.2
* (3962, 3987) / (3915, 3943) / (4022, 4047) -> 0.19 mag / 9.93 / 12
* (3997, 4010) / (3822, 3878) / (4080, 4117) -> -0.13 mag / 9.5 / 10.8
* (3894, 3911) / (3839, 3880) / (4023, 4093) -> 0.04 mag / 10.4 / 12.1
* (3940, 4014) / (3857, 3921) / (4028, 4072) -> 0.09 mag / 10.3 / 12.3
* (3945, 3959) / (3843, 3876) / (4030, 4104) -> 0.01 mag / 10.6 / 11.8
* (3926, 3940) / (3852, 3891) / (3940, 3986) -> 0.15 mag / 10.3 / 9.83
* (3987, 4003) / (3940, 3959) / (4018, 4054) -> -0.02 mag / 11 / 12.4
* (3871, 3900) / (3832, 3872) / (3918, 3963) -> 0.06 mag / 9.76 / 10.1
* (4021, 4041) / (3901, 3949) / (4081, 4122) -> -0.14 mag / 10.4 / 10.8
